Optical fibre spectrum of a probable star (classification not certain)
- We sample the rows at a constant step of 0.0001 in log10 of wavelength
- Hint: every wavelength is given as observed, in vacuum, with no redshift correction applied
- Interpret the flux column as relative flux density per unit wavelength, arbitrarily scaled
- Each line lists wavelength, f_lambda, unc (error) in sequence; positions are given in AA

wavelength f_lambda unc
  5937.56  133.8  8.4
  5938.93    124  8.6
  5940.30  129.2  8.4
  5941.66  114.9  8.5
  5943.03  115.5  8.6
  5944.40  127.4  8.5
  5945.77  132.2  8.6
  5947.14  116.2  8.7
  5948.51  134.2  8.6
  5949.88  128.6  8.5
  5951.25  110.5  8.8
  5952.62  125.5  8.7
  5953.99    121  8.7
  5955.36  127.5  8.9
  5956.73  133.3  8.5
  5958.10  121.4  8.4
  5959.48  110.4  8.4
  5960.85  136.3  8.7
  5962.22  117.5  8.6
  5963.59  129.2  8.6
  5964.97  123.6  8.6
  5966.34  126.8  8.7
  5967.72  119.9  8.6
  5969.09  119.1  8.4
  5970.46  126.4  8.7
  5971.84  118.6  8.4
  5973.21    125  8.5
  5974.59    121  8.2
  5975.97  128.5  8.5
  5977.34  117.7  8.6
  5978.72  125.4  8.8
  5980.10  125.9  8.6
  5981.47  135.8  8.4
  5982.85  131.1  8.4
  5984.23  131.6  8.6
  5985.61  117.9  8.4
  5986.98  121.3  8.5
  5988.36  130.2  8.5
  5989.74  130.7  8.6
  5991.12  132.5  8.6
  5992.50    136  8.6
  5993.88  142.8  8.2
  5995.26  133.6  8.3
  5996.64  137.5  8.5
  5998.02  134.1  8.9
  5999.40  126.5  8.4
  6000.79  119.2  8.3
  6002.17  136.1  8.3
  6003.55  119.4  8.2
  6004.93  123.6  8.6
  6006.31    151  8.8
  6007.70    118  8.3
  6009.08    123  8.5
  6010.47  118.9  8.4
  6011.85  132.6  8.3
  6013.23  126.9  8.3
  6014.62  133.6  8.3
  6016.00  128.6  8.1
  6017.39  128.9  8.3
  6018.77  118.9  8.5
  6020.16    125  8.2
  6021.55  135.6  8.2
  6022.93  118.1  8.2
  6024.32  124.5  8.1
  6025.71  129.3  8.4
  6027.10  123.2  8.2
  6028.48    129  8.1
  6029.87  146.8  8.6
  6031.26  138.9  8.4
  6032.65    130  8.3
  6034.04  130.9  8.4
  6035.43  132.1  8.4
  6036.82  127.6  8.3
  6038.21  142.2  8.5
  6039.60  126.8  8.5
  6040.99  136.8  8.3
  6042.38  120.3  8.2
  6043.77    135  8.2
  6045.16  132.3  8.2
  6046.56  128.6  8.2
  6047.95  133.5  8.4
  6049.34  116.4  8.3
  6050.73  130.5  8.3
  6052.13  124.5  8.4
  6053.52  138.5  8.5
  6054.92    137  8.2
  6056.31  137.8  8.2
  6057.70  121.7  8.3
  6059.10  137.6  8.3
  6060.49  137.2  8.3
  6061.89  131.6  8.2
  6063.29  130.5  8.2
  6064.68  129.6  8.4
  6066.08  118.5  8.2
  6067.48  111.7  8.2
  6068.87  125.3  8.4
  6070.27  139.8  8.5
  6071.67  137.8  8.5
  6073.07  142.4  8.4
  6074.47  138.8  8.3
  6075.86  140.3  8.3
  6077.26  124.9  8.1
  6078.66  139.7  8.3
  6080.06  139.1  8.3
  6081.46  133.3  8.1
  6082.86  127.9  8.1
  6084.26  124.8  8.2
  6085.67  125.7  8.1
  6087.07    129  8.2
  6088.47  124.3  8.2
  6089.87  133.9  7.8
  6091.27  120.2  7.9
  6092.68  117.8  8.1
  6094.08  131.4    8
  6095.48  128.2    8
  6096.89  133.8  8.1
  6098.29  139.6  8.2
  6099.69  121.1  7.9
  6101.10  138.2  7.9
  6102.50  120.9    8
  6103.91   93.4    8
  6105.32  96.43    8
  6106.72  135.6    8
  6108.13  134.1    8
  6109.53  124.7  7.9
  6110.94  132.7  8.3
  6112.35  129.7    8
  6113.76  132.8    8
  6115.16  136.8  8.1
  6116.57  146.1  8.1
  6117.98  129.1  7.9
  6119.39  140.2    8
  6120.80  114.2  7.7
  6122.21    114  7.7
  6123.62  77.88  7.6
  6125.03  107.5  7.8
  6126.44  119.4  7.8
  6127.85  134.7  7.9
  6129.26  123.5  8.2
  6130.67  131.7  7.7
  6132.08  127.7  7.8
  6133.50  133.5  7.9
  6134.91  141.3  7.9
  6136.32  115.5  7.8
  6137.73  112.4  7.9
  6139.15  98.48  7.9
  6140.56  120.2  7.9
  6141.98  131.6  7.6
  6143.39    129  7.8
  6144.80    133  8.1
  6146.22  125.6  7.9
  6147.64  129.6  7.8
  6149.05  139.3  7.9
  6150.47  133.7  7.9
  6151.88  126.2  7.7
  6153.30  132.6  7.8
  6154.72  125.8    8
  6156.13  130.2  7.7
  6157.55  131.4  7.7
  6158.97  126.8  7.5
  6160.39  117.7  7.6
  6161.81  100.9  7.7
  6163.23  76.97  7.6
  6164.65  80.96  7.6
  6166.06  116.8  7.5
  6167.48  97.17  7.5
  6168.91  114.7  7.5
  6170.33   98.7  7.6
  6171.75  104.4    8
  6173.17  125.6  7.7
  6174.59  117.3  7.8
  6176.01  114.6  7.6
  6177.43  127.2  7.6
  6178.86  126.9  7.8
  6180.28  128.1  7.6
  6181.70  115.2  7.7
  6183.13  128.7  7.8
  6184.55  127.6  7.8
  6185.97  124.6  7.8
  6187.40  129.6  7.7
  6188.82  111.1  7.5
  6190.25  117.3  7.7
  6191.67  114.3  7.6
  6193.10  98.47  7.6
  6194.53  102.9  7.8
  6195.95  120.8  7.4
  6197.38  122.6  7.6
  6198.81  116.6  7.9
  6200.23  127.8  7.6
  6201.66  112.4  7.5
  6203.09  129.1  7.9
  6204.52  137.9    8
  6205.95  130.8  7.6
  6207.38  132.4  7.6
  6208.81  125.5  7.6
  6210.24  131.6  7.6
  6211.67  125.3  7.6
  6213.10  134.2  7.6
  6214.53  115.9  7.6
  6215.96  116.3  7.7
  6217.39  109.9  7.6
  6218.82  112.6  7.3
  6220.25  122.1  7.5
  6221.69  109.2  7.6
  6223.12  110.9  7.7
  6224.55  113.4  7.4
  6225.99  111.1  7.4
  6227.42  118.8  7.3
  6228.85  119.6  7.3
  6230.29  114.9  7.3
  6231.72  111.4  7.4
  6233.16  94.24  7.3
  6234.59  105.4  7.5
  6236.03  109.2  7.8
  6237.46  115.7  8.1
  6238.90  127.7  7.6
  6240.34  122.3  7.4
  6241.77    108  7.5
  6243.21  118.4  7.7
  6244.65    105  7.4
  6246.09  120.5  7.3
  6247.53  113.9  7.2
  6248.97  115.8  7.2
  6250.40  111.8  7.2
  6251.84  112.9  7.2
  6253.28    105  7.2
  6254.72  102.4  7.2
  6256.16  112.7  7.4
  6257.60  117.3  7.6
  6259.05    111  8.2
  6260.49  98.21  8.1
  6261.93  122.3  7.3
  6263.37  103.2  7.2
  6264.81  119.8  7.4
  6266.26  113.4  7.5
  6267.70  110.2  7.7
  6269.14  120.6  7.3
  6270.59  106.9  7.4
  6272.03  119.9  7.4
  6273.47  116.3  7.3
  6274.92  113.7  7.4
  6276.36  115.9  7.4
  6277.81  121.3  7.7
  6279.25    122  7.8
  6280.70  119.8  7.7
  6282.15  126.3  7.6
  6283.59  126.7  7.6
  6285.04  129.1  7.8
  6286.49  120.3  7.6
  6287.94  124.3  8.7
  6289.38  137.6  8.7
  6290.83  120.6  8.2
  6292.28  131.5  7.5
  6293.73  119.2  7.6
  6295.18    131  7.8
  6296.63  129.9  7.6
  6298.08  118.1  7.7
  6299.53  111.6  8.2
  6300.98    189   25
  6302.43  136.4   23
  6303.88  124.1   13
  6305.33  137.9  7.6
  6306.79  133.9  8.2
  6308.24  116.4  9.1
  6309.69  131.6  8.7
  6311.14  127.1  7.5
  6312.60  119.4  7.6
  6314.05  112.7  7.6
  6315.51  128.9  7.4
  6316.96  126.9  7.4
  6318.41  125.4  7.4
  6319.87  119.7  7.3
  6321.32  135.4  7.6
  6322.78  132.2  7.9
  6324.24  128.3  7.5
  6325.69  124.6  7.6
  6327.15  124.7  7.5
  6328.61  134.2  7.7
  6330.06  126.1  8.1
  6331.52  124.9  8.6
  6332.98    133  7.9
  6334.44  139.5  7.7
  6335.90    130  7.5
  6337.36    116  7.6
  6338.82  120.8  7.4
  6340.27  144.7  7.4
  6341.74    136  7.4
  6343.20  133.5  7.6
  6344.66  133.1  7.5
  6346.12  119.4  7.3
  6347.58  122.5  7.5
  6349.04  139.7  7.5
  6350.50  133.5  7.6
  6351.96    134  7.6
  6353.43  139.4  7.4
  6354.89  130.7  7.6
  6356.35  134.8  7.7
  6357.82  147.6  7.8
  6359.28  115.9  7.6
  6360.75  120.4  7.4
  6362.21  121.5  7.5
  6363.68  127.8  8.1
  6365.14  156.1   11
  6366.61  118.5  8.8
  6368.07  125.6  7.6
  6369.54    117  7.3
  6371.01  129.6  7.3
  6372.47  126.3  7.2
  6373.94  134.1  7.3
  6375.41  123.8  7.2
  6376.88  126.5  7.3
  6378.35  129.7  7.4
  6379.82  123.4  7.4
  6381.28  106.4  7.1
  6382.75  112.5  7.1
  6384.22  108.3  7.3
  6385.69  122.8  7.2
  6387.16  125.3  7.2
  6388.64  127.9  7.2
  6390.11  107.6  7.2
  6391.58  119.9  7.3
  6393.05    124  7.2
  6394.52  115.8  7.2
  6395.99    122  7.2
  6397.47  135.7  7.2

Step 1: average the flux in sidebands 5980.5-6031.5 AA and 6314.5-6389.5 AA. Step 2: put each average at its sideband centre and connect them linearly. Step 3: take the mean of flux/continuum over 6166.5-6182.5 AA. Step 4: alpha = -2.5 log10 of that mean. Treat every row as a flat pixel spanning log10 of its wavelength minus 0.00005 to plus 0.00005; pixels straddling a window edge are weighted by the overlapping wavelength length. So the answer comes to 0.12 mag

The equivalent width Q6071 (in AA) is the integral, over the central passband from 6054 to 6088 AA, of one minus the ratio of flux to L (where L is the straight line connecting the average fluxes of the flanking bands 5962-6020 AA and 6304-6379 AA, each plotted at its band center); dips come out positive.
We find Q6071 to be -1.1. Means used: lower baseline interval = 127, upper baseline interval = 129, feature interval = 132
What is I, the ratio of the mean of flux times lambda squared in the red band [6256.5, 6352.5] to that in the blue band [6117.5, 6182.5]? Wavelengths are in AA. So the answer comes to 1.10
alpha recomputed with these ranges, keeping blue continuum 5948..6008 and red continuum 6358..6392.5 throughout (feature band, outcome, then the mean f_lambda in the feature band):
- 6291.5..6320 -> -0.04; 129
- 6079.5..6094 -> -0.01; 128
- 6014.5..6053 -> -0.03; 130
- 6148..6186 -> 0.06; 118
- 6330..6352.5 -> -0.06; 131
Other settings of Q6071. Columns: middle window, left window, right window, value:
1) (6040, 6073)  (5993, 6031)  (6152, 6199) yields -1.24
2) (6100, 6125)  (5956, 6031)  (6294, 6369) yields 1.05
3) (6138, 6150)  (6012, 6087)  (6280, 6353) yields 0.42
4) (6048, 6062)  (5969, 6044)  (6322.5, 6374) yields -0.27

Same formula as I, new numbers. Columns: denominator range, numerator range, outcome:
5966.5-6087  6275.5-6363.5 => 1.09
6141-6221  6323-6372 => 1.14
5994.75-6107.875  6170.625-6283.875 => 0.96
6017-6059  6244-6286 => 0.95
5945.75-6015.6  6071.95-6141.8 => 1.04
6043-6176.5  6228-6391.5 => 1.05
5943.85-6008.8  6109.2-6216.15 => 1.02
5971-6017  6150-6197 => 0.96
